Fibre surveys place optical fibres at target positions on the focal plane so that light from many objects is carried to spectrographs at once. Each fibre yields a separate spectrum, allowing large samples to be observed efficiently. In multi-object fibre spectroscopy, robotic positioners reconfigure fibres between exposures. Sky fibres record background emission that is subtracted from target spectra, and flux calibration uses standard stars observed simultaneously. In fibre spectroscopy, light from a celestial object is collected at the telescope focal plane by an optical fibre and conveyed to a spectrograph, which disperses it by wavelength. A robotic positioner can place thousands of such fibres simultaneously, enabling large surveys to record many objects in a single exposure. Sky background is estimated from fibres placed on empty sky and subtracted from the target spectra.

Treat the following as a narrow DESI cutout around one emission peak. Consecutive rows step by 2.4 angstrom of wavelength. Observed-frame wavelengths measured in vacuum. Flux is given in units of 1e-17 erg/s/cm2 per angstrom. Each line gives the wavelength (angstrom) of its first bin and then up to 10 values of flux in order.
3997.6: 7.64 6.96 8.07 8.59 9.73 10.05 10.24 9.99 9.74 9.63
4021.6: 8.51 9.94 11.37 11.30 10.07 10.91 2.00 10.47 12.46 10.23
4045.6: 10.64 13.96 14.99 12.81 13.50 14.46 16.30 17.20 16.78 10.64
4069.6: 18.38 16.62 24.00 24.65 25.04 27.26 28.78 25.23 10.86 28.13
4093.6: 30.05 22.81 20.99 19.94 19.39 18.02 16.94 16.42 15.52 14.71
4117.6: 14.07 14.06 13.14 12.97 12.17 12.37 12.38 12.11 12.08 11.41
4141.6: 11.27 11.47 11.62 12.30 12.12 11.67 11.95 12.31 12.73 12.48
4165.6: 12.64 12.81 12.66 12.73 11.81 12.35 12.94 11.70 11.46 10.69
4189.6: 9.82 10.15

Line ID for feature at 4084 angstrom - Lyman alpha 1216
